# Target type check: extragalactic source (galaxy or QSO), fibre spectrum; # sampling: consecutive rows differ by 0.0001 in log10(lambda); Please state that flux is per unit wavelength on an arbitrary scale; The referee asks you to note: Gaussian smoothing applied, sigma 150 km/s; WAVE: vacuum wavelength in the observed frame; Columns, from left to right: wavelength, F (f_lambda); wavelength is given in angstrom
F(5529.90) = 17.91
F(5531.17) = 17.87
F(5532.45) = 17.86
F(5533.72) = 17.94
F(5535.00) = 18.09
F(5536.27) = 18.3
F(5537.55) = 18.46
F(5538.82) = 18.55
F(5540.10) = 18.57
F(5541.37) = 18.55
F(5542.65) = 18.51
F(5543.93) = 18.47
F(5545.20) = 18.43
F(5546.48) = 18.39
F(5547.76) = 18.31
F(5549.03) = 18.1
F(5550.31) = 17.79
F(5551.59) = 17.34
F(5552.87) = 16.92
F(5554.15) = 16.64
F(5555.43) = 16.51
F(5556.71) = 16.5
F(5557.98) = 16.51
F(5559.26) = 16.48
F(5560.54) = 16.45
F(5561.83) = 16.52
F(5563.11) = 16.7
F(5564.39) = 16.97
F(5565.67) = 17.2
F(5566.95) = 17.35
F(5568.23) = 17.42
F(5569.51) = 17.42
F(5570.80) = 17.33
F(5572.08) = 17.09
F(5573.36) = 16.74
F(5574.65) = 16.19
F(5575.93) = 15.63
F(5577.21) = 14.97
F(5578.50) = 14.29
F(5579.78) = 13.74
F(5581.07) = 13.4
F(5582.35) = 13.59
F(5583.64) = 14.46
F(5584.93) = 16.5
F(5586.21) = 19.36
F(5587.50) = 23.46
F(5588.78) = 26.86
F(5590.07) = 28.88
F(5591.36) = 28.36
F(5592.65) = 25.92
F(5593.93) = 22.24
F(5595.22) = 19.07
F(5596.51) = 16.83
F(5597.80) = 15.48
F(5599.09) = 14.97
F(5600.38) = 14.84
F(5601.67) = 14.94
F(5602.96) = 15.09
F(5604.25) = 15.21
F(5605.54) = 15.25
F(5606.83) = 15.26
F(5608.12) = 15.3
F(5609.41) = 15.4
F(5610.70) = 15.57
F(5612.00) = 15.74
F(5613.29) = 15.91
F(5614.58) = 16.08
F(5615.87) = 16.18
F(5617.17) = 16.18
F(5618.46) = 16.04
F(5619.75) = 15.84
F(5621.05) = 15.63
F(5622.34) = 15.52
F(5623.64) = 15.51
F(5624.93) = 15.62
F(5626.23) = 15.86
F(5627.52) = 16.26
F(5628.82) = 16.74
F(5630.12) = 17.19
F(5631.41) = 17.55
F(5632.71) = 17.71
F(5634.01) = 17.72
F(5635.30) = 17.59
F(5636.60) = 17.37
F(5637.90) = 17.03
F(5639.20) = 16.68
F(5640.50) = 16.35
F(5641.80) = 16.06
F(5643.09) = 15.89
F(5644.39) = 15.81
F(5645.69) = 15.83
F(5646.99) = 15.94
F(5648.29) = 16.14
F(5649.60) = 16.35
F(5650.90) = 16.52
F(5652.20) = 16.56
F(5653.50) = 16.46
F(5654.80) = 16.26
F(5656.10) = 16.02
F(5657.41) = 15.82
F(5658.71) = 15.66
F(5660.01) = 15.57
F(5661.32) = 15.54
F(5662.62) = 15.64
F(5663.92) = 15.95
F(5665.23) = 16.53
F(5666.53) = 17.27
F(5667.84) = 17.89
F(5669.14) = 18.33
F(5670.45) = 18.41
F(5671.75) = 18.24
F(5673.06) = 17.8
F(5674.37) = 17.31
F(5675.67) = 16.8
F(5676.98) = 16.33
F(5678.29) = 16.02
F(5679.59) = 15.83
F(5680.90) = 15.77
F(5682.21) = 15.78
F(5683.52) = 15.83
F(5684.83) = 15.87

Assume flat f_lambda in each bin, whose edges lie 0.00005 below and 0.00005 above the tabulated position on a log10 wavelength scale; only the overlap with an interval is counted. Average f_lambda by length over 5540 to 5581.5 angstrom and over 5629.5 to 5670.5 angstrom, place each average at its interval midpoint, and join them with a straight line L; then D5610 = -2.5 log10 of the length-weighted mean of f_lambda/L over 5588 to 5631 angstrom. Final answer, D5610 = -0.047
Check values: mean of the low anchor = 16.9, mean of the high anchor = 16.6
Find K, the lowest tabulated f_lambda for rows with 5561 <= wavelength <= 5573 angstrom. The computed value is 16.52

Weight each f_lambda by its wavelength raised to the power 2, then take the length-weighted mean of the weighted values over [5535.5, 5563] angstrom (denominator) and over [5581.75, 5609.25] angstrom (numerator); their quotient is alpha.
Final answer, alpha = 1.07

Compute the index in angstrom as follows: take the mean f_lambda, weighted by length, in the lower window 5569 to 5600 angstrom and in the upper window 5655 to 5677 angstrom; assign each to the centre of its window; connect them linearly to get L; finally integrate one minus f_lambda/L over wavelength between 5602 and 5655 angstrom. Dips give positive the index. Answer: 4.1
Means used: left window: 18.4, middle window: 16.2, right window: 16.8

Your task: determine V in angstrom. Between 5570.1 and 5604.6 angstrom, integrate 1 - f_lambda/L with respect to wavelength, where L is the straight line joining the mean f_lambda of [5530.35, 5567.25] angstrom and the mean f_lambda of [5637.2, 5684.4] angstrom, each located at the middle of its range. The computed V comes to -1.6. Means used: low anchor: 17.6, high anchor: 16.4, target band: 18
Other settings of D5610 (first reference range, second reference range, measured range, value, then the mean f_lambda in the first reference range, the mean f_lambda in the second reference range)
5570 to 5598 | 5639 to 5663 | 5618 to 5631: 0.07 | 18.7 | 16.1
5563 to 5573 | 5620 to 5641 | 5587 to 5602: -0.24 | 17.2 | 16.6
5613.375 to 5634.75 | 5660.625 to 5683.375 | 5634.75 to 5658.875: 0.01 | 16.4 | 16.8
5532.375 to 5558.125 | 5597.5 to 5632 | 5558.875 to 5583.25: 0.07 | 17.9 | 15.7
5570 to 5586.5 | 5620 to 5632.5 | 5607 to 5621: 0.02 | 15.6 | 16.2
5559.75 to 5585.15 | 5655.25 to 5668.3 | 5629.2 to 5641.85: -0.07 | 16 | 16.2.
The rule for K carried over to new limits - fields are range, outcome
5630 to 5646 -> 15.81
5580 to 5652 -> 13.4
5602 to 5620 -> 15.09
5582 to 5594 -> 13.59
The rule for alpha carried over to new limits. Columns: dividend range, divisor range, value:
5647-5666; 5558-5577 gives 0.99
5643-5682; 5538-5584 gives 1.02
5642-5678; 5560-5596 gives 0.93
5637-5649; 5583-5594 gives 0.72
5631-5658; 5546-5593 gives 0.95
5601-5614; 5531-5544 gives 0.86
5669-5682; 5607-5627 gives 1.10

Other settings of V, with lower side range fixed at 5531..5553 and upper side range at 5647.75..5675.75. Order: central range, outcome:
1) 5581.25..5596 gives -3.2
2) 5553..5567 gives 1.0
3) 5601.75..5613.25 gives 1.3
